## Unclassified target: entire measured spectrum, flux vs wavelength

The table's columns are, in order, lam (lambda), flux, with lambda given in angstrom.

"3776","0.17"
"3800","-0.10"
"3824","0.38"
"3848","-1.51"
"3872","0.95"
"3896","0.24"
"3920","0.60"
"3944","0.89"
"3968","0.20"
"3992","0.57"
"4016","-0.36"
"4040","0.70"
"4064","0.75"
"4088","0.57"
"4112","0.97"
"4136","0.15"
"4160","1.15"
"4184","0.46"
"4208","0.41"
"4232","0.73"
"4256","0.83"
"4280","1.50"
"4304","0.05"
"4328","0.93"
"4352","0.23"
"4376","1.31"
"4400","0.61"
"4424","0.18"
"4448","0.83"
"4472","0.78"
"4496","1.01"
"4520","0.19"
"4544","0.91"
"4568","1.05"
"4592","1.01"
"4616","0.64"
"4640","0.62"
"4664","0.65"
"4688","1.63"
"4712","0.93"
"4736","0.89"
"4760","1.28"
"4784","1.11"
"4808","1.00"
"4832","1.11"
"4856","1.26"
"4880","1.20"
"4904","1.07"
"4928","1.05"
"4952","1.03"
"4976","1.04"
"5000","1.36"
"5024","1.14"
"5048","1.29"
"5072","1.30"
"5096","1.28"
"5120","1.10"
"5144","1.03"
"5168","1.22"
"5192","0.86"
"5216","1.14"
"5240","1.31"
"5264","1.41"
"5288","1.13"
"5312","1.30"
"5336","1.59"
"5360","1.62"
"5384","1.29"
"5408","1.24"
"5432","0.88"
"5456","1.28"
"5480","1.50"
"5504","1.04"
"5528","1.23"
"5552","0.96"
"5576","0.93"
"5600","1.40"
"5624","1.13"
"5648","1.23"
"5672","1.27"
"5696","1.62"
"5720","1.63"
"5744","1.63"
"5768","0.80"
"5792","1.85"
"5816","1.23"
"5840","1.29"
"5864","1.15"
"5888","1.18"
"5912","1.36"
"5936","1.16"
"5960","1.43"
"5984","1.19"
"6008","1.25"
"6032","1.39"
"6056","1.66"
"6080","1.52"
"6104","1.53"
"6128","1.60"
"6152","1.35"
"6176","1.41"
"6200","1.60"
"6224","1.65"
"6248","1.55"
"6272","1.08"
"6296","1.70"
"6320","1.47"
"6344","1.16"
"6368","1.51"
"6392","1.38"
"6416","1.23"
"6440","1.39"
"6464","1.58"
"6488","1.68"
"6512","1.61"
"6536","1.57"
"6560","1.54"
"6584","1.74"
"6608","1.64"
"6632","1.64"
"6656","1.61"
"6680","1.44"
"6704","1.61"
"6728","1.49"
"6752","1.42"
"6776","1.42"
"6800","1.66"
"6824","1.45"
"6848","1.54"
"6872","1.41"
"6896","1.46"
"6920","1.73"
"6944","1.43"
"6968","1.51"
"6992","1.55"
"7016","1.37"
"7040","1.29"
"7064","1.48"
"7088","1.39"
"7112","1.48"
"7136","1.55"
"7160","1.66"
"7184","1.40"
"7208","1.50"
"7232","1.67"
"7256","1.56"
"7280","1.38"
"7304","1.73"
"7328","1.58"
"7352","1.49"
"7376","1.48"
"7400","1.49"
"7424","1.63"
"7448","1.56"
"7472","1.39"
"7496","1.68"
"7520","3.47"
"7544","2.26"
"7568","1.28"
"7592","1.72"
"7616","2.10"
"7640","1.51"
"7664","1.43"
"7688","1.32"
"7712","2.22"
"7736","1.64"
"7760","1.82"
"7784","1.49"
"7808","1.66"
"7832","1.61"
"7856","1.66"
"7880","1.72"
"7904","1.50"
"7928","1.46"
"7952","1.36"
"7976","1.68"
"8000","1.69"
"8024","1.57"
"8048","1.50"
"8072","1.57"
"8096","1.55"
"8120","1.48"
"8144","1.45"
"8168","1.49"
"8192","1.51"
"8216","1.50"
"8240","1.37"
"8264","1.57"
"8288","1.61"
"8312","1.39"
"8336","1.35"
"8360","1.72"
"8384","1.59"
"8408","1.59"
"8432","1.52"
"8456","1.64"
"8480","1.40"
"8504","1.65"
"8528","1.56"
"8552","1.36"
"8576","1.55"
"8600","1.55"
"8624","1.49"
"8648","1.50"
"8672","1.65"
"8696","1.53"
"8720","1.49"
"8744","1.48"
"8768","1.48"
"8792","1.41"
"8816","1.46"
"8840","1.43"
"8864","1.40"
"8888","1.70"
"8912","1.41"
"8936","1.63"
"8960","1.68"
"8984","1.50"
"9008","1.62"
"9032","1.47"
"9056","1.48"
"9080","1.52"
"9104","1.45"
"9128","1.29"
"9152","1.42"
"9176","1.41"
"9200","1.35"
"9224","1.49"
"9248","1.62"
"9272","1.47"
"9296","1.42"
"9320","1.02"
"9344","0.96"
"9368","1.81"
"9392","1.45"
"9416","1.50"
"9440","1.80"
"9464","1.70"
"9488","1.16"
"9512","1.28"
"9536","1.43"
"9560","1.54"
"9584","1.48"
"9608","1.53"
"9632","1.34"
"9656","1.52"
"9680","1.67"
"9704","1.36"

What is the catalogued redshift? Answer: 0.15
